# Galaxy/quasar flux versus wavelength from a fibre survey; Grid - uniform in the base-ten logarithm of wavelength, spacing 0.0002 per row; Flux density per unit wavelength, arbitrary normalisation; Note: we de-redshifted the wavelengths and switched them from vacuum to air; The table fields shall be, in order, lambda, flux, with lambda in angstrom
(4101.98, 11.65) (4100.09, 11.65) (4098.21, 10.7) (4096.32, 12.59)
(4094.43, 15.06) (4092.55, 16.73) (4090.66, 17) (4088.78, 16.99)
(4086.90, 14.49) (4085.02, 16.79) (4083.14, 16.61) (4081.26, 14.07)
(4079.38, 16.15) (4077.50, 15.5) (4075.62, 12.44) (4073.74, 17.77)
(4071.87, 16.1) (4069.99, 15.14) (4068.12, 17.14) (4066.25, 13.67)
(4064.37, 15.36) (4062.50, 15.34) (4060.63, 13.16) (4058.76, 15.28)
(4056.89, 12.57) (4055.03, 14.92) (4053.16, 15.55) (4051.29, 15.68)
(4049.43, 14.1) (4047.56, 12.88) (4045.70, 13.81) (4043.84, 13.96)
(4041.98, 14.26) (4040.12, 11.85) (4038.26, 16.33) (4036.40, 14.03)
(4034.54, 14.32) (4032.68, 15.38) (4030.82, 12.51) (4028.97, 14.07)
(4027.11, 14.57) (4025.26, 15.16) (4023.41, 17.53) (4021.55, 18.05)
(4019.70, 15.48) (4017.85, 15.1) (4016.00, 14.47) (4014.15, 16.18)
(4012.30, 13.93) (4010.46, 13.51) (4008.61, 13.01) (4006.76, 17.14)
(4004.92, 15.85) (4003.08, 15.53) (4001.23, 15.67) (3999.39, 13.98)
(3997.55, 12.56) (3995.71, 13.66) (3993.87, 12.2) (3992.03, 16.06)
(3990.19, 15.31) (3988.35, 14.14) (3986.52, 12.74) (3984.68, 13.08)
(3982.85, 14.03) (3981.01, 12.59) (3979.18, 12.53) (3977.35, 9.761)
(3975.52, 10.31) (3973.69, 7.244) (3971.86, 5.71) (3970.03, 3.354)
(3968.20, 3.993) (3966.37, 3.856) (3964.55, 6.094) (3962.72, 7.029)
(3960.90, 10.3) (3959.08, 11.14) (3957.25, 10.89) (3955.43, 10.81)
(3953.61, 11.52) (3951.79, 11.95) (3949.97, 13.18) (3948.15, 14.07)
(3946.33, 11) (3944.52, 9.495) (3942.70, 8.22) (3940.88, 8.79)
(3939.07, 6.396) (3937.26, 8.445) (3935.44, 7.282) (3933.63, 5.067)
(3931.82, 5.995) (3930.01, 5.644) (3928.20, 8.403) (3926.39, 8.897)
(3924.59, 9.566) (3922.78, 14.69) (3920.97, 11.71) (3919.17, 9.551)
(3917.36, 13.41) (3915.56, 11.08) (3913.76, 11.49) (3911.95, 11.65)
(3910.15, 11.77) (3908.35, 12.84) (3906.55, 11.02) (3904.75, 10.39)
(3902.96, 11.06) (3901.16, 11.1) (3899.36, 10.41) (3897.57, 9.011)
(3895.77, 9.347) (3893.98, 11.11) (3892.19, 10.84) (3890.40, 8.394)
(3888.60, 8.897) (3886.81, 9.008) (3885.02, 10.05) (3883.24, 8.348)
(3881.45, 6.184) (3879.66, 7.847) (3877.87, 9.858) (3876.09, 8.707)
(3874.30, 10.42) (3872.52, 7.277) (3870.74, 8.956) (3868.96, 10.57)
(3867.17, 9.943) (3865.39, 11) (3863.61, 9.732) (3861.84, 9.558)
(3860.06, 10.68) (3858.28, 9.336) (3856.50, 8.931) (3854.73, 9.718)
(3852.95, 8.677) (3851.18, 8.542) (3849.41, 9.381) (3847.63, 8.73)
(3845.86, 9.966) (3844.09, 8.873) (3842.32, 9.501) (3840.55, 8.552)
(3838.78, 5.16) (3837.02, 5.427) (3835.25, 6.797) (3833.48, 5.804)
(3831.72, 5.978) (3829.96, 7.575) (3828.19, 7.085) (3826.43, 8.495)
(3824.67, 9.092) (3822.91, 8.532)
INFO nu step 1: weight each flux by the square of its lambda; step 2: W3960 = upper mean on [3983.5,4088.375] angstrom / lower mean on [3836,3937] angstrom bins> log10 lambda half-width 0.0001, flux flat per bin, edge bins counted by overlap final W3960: 1.68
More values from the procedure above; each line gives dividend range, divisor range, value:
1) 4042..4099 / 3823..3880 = 1.93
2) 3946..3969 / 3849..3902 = 1.07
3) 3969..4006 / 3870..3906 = 1.38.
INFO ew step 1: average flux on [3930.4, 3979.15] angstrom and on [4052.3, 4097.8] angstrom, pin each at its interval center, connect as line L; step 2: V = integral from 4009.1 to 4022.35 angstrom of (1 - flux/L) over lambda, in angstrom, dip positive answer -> -3.5 angstrom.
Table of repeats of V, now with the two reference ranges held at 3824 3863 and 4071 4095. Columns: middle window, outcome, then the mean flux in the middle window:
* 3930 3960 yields 5.2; 9.52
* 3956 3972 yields 6.6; 7.07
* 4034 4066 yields 1.1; 14.3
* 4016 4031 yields -1.6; 15.4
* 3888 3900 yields 0.2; 9.72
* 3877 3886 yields 1.0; 8.46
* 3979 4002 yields -1.5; 13.8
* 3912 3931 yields 0.4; 10.5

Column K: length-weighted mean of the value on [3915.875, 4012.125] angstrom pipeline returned 10.8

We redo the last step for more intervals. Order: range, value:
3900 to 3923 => 11.6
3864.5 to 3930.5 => 10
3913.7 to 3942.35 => 9.06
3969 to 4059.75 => 13.7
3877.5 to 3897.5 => 9.06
